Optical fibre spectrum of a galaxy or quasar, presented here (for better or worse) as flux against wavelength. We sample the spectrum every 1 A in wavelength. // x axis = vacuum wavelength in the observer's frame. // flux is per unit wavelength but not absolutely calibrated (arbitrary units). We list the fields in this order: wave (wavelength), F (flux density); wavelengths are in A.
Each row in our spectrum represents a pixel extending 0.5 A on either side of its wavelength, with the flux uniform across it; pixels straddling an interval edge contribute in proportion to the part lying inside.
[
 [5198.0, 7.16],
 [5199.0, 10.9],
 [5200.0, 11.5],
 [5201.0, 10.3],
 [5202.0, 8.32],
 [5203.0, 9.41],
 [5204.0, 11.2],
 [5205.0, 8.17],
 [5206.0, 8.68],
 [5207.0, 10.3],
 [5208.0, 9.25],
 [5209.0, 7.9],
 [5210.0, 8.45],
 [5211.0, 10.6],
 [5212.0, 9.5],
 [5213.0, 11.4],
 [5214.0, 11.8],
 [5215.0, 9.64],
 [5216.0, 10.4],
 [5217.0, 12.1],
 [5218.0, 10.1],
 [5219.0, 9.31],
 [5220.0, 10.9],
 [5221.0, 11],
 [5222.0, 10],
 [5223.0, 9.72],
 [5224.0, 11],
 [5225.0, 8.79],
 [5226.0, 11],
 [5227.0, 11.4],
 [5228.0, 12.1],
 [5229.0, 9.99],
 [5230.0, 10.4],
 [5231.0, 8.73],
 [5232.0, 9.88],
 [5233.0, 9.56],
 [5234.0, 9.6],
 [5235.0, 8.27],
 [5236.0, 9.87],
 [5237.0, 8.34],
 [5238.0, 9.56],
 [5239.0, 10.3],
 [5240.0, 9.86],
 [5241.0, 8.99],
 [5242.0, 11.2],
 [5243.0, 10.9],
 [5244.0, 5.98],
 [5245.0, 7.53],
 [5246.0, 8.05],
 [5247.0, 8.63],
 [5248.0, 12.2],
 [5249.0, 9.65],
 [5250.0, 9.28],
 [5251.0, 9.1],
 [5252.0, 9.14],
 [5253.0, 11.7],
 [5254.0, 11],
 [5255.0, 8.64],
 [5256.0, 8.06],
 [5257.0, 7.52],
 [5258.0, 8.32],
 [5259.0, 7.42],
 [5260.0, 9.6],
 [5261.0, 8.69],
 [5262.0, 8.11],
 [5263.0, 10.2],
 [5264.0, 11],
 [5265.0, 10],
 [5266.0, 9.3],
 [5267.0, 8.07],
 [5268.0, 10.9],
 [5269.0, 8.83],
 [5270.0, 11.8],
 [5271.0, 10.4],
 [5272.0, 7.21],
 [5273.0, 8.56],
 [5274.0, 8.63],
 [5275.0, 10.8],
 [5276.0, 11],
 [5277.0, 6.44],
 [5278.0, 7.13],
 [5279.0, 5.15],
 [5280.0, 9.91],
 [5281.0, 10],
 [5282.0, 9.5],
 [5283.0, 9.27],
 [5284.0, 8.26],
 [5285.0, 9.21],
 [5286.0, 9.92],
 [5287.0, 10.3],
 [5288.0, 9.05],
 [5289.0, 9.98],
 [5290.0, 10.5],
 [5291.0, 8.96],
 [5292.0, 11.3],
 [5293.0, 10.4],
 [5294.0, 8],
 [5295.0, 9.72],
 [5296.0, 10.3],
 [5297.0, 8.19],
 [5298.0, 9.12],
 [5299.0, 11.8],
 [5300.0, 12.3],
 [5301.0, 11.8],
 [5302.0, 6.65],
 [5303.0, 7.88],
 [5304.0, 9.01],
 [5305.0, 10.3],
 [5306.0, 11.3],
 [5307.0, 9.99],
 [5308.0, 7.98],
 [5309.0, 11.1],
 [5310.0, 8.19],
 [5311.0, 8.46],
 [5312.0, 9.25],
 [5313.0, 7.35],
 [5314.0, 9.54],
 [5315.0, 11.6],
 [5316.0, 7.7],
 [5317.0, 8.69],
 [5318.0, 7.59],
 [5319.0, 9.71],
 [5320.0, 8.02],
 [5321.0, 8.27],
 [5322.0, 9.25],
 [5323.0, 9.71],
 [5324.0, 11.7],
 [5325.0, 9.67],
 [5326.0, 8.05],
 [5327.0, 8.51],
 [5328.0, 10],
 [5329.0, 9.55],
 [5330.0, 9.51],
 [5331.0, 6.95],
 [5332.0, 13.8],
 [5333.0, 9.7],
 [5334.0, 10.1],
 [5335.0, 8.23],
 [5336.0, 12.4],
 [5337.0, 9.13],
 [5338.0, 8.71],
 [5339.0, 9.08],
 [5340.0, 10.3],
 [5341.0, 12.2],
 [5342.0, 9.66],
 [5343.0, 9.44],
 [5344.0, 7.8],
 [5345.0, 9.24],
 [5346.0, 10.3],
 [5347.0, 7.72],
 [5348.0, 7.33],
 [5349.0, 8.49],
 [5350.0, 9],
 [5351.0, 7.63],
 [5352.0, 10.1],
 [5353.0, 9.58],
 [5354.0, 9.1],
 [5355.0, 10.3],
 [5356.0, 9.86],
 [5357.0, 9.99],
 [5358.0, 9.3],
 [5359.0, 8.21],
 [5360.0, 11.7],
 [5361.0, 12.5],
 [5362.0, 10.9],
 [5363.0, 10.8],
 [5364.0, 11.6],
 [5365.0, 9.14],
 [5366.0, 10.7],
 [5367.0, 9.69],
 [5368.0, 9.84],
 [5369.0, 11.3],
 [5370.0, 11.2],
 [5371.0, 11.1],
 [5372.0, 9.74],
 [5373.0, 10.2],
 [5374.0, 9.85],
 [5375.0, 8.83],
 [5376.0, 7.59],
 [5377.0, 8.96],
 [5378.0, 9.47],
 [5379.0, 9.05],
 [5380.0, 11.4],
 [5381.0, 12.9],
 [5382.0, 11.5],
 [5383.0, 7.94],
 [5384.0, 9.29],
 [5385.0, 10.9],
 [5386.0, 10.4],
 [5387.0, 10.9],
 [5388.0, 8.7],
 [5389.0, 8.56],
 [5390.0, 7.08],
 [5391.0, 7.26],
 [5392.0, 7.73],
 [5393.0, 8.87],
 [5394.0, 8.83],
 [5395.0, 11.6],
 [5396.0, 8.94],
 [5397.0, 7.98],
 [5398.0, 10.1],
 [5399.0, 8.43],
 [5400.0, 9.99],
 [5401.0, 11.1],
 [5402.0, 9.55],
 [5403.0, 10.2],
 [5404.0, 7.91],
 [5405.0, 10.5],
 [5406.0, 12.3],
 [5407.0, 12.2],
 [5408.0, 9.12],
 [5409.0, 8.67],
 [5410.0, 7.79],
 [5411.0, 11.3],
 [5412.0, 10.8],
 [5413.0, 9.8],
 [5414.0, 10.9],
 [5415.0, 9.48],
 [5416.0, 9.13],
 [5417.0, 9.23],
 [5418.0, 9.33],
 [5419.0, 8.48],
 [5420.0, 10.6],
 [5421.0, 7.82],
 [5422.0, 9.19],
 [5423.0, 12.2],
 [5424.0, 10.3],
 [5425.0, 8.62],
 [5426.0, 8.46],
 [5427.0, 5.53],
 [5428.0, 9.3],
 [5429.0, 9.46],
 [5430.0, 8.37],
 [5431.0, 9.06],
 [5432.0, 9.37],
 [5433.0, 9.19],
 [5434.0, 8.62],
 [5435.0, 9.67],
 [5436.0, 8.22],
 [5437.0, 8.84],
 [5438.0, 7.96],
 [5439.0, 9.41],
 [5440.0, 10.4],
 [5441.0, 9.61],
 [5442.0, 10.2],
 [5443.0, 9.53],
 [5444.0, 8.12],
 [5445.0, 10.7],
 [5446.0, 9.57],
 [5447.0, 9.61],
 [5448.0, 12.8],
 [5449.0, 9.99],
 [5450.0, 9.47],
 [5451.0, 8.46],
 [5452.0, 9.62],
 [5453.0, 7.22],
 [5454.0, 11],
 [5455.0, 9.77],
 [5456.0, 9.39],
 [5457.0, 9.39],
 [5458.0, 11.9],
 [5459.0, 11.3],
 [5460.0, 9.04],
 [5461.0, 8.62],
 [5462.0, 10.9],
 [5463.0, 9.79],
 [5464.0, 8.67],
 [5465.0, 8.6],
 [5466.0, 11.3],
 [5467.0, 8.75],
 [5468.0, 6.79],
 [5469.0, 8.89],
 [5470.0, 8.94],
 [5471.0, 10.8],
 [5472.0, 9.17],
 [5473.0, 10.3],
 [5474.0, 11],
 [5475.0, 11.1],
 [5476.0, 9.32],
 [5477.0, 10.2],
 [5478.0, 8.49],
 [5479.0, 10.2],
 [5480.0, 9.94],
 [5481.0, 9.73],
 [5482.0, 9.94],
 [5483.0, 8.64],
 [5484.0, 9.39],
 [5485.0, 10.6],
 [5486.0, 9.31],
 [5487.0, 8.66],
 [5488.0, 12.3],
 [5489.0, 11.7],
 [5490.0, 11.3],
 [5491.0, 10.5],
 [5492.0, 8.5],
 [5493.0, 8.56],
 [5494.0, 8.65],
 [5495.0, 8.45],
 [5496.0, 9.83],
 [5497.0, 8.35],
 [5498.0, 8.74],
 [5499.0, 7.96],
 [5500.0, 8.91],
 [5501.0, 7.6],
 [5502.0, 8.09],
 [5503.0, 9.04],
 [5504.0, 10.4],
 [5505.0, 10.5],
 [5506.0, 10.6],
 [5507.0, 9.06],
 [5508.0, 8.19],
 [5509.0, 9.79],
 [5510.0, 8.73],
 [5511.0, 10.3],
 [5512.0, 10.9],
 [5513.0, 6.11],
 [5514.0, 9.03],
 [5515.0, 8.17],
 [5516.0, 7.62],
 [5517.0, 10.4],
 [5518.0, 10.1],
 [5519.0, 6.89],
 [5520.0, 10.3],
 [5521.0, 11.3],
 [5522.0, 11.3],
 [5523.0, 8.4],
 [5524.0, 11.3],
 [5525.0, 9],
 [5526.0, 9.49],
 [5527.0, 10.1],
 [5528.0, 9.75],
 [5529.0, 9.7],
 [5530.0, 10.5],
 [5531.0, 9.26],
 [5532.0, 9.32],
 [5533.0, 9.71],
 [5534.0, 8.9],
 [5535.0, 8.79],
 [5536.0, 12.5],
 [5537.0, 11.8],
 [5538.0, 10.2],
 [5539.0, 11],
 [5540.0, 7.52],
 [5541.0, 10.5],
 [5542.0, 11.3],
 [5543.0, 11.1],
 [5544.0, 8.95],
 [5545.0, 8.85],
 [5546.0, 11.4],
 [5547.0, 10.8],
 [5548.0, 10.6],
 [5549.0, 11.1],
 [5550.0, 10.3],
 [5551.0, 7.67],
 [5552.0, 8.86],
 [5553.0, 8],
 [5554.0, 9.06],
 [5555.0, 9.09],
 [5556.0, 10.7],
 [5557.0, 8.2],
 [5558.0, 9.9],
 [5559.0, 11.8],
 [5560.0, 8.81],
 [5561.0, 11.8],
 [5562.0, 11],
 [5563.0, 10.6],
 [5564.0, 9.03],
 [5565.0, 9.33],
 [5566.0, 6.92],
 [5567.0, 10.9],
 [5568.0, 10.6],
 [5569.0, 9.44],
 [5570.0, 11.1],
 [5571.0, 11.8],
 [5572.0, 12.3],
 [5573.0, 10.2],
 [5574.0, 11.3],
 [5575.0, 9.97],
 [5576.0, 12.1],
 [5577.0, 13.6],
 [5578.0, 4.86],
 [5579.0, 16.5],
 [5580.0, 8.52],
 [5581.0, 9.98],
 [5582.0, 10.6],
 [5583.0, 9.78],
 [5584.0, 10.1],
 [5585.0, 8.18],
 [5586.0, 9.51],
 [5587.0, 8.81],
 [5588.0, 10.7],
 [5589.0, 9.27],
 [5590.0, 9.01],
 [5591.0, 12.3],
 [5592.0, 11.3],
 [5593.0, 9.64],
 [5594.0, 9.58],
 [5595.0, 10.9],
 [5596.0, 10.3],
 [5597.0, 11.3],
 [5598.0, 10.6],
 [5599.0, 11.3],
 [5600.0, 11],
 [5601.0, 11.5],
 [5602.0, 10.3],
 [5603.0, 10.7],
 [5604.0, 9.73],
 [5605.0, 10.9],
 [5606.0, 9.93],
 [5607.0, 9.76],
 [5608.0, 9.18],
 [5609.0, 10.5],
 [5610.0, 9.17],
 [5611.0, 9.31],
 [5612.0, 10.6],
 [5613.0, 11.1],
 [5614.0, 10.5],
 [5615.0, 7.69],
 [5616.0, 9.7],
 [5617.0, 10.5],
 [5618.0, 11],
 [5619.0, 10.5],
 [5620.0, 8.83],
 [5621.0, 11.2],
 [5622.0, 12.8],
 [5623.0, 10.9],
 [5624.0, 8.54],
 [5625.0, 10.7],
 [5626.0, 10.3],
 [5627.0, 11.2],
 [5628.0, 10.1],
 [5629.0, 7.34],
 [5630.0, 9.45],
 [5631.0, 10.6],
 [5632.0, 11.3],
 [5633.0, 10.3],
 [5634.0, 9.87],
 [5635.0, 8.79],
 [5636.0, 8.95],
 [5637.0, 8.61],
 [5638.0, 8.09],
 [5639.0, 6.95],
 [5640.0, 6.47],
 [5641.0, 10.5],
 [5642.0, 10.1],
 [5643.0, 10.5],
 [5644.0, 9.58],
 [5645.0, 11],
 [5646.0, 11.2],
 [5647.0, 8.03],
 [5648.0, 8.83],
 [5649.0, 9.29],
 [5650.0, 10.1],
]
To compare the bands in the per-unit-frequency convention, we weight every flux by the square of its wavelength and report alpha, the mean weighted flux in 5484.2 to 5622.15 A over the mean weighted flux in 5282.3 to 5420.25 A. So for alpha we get 1.1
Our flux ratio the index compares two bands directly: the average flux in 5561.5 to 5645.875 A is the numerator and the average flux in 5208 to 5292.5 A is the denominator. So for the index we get 1.06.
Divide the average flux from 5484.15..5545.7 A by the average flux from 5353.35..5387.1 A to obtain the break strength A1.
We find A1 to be 0.9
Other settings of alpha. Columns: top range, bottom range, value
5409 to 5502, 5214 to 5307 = 1.06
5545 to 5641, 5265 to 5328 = 1.20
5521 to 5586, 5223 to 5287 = 1.20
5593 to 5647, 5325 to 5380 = 1.14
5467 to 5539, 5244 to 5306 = 1.12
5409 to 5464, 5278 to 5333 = 1.06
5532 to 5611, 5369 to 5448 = 1.13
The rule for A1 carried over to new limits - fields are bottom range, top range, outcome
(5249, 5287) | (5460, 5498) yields 1.05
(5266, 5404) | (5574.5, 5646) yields 1.06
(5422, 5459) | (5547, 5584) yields 1.08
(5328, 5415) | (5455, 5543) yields 0.99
